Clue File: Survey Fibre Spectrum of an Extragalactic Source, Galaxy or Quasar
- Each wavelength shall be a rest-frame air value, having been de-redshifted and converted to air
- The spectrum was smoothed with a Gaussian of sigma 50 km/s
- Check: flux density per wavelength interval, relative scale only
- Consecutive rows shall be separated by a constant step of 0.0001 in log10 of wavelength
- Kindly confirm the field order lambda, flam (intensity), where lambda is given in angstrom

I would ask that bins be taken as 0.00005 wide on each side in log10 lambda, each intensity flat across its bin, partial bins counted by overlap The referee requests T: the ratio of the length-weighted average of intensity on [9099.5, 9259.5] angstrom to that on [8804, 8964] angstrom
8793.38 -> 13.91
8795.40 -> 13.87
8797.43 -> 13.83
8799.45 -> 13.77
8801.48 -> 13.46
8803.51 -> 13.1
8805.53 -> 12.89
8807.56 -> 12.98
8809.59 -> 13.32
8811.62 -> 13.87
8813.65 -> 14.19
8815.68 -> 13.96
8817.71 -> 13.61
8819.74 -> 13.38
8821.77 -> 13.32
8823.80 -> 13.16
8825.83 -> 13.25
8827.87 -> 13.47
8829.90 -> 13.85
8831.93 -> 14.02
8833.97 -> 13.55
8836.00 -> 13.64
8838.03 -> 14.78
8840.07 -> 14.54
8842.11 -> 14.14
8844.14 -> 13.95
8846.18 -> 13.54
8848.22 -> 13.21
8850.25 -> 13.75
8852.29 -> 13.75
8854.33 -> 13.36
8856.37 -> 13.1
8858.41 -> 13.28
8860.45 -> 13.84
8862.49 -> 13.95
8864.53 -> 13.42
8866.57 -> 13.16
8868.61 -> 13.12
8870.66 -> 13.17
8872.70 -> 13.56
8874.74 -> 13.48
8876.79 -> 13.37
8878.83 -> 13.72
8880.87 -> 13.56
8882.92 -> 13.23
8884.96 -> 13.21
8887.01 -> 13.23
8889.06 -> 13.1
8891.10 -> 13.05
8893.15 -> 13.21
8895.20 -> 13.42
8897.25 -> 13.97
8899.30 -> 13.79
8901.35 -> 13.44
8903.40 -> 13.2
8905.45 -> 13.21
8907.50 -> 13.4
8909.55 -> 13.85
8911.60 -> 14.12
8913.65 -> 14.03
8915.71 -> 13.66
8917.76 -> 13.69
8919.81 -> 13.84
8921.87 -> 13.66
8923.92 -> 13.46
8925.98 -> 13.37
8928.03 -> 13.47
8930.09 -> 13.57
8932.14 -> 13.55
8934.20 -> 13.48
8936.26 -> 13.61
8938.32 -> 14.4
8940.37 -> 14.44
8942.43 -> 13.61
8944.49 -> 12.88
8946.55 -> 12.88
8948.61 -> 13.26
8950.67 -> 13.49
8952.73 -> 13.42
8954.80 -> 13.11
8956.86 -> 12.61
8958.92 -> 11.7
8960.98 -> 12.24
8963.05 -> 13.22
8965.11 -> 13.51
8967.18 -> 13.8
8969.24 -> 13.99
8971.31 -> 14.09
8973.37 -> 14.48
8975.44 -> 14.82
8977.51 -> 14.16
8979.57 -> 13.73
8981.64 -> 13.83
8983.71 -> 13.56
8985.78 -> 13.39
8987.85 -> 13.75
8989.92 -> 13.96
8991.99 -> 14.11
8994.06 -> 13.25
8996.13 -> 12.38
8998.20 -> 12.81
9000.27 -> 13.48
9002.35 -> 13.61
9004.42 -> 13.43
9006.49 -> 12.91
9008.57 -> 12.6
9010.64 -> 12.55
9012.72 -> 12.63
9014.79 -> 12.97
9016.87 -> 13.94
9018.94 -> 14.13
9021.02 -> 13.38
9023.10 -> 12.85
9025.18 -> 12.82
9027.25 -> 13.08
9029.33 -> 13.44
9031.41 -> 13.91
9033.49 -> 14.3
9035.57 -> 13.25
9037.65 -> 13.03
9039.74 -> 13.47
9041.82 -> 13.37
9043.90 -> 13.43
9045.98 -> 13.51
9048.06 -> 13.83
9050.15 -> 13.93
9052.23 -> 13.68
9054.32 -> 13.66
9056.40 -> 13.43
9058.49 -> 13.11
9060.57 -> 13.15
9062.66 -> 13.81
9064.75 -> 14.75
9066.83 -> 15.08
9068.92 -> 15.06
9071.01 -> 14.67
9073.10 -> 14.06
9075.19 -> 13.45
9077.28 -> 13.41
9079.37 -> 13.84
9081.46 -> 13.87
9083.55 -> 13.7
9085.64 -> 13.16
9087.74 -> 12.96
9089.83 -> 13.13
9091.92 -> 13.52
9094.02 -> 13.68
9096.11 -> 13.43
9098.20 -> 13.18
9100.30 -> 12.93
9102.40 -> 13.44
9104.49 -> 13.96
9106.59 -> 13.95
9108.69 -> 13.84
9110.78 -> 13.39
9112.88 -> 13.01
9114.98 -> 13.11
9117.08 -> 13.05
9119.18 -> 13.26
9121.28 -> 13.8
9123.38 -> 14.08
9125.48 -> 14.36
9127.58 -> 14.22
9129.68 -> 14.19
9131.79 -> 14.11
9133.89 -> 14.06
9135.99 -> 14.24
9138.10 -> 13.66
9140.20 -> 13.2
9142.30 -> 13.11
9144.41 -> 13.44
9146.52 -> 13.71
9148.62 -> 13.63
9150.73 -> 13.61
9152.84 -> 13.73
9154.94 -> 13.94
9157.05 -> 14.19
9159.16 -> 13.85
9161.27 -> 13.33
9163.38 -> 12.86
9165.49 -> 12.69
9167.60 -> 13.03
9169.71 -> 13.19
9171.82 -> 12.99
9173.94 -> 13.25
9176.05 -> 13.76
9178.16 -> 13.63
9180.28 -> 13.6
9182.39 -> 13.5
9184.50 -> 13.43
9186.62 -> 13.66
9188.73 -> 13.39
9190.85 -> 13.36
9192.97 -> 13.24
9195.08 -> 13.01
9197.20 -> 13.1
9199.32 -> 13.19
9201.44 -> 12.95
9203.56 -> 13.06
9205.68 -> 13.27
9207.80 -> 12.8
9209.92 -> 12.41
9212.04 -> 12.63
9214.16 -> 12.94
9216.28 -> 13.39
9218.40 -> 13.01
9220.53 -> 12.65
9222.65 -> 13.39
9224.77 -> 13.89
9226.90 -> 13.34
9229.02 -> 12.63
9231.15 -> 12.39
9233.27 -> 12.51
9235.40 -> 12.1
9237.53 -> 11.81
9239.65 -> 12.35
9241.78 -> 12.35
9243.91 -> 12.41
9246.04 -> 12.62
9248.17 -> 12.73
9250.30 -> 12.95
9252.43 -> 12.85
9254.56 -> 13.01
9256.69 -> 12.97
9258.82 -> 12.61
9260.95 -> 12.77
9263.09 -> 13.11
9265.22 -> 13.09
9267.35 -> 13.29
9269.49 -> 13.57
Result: 1.0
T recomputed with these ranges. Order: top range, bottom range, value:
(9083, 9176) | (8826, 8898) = 1.00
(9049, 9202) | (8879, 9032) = 1.01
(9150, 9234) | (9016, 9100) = 0.97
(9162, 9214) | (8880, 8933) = 0.97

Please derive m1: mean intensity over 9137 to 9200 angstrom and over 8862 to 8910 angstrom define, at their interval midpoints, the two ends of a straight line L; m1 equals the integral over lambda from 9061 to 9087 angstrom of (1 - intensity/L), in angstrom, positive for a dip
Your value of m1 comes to -1.2 angstrom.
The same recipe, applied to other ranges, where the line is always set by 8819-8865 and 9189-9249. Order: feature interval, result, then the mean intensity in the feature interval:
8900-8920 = -0.2 angstrom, 13.6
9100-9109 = -0.4 angstrom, 13.7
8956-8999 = -0.4 angstrom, 13.5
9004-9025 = 0.3 angstrom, 13.1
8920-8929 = 0.0 angstrom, 13.5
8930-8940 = -0.2 angstrom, 13.8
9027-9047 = -0.4 angstrom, 13.5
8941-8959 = 0.5 angstrom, 13.1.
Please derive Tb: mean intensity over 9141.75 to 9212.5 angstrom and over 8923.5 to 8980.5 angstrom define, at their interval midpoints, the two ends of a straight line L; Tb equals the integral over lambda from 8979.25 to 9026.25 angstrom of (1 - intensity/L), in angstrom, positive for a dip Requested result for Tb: 0.6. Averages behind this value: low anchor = 13.5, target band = 13.3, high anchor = 13.3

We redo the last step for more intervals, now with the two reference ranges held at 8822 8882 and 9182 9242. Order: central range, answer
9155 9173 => -0.4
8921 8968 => 0.4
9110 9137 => -1.3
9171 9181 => -0.3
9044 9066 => -0.7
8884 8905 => 0.3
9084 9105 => -0.3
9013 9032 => -0.1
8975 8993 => -0.7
